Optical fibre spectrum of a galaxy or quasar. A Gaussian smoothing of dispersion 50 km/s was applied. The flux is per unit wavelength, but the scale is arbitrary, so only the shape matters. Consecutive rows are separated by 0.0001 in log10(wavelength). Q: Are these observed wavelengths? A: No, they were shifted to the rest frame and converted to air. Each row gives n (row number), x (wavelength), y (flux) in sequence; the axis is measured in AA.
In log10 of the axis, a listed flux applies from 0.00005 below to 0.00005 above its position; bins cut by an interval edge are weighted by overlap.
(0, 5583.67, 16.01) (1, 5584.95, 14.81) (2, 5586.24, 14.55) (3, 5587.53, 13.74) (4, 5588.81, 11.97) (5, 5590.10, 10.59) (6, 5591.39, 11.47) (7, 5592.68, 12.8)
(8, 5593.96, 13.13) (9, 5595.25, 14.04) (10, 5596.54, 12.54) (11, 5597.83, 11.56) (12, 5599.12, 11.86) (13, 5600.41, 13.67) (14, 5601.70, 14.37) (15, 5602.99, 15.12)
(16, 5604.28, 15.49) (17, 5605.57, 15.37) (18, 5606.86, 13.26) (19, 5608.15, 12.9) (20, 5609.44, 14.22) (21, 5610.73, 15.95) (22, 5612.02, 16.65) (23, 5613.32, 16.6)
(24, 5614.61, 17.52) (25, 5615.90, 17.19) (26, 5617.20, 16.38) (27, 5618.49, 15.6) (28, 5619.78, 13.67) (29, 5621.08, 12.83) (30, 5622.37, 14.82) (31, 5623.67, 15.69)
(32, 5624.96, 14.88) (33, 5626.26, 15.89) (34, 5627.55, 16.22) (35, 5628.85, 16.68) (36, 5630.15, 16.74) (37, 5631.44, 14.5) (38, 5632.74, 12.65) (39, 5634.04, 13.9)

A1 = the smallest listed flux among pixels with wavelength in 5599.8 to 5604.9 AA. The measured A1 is 13.67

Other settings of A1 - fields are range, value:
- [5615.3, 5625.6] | 12.83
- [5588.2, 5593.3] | 10.59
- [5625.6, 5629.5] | 15.89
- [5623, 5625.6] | 14.88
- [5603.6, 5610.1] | 12.9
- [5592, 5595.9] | 12.8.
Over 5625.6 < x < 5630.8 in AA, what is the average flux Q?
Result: 16.4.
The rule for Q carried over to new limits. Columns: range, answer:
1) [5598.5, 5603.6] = 13.8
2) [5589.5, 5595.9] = 12.4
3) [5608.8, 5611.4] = 15.1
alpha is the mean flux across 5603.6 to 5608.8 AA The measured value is 14.3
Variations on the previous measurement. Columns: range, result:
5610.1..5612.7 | 16.3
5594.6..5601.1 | 12.7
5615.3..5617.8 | 16.7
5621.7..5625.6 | 15.1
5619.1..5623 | 13.8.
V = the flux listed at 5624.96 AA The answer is 14.88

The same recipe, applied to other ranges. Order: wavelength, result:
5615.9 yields 17.19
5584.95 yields 14.81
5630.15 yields 16.74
